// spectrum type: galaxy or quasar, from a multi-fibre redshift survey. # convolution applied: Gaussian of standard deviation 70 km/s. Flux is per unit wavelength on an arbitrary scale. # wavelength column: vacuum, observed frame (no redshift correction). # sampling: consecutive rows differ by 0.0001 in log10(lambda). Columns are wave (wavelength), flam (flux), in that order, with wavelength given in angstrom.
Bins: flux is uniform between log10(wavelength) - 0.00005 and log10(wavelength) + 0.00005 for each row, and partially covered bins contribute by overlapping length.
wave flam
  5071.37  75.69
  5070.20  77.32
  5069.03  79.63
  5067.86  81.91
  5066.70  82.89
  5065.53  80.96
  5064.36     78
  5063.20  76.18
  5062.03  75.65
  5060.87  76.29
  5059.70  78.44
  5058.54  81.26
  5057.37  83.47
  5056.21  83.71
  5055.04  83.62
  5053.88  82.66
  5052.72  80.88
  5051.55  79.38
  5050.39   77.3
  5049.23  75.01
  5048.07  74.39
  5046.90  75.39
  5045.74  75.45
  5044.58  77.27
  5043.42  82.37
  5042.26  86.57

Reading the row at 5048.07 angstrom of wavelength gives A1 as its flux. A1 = 74.39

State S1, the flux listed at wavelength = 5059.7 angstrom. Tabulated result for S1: 78.44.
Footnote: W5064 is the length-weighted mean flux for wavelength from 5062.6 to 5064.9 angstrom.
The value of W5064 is 77.1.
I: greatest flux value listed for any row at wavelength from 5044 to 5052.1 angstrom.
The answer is 79.38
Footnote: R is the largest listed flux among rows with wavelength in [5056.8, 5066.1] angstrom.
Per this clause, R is 83.47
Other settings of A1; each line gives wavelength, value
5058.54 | 81.26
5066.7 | 82.89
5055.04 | 83.62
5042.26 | 86.57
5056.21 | 83.71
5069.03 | 79.63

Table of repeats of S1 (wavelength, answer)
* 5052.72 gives 80.88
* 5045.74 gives 75.45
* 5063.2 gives 76.18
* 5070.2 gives 77.32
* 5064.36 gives 78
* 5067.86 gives 81.91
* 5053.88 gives 82.66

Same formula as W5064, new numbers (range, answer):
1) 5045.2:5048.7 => 75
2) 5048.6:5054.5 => 79.2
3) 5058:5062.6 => 78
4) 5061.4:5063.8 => 76.2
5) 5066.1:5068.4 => 82.5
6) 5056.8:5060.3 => 80.9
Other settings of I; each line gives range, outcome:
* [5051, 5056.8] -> 83.71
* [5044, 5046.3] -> 77.27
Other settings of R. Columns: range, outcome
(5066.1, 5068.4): 82.89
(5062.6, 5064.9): 78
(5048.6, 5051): 77.3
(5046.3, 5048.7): 75.39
